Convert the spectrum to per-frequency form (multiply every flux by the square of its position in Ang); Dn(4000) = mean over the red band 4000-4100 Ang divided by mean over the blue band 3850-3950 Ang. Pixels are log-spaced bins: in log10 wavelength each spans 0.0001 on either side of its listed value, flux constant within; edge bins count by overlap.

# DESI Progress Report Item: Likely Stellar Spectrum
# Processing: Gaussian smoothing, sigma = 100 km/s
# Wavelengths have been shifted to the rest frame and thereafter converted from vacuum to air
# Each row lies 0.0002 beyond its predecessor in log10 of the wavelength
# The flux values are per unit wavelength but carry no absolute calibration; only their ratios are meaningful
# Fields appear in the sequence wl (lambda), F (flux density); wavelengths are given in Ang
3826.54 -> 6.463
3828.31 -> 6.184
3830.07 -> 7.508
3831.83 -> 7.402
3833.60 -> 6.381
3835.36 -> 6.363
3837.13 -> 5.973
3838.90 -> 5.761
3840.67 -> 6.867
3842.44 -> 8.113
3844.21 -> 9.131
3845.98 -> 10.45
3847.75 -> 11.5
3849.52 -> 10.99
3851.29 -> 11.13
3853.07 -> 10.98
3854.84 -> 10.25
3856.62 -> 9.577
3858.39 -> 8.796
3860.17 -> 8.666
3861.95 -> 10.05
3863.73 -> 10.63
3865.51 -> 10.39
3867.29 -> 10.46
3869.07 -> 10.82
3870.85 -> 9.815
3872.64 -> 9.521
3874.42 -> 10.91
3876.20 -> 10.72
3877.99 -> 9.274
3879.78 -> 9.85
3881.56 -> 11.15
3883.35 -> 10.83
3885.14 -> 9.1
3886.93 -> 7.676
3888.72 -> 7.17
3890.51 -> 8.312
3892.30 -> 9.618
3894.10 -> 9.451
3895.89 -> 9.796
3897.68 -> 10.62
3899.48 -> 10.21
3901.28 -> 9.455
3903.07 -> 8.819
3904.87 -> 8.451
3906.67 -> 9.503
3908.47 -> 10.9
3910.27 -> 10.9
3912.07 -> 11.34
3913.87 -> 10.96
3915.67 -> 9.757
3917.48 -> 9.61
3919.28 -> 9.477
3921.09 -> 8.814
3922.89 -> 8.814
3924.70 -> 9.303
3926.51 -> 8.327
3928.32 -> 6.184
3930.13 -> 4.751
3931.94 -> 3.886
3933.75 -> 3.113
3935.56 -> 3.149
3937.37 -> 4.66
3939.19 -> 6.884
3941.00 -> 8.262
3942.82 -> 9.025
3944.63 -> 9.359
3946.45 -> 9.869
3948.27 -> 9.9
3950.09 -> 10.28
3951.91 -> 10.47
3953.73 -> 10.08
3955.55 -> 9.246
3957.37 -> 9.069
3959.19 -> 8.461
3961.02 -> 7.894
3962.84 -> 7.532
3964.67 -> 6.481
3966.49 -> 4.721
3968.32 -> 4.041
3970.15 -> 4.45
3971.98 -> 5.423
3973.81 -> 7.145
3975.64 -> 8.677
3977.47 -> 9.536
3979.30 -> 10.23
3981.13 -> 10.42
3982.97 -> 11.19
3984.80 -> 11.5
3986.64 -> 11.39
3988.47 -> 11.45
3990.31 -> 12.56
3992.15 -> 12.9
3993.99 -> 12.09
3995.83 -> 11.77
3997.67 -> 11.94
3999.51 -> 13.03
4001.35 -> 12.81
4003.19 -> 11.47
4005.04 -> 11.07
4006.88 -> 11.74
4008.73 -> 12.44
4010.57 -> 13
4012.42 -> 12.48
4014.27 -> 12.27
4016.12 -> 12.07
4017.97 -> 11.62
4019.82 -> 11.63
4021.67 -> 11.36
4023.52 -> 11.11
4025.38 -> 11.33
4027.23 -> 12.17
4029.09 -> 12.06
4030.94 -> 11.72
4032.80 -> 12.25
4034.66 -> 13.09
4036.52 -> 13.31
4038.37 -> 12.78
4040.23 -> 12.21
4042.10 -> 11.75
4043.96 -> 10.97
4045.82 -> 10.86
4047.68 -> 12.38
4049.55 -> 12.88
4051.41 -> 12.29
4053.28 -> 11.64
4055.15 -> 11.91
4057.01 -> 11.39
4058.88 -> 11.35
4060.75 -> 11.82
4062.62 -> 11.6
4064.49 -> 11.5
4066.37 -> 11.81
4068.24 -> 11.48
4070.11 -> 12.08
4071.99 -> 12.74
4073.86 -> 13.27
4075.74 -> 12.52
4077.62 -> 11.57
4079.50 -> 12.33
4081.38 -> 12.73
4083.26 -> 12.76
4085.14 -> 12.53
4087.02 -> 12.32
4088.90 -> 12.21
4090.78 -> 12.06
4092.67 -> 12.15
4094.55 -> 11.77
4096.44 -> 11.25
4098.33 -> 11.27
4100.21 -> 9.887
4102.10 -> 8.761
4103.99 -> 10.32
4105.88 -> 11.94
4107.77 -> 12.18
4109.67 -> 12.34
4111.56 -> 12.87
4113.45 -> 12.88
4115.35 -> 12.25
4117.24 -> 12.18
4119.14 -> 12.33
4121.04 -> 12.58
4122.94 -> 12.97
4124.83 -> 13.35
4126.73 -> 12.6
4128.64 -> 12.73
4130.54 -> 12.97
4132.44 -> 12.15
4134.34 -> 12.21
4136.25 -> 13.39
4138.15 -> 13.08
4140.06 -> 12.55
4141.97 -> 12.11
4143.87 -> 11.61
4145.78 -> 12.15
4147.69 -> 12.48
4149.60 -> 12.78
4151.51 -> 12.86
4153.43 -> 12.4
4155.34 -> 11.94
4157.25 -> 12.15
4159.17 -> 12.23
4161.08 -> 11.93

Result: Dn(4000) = 1.43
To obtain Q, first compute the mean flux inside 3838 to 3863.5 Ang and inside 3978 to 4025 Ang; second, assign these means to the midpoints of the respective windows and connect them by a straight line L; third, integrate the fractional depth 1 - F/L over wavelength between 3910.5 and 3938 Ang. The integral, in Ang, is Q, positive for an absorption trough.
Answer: 7.8 Ang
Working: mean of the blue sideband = 9.48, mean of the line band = 7.58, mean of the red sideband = 11.8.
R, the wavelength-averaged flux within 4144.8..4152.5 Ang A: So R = 12.6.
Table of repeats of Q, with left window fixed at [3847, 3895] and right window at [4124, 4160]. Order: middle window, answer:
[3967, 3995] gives 3.8 Ang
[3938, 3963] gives 3.9 Ang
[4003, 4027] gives -1.2 Ang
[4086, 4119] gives 1.2 Ang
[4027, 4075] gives -1.7 Ang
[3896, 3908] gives 0.7 Ang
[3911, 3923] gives 0.5 Ang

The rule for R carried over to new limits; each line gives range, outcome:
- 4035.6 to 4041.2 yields 12.8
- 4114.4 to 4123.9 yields 12.5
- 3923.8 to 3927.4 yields 8.81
